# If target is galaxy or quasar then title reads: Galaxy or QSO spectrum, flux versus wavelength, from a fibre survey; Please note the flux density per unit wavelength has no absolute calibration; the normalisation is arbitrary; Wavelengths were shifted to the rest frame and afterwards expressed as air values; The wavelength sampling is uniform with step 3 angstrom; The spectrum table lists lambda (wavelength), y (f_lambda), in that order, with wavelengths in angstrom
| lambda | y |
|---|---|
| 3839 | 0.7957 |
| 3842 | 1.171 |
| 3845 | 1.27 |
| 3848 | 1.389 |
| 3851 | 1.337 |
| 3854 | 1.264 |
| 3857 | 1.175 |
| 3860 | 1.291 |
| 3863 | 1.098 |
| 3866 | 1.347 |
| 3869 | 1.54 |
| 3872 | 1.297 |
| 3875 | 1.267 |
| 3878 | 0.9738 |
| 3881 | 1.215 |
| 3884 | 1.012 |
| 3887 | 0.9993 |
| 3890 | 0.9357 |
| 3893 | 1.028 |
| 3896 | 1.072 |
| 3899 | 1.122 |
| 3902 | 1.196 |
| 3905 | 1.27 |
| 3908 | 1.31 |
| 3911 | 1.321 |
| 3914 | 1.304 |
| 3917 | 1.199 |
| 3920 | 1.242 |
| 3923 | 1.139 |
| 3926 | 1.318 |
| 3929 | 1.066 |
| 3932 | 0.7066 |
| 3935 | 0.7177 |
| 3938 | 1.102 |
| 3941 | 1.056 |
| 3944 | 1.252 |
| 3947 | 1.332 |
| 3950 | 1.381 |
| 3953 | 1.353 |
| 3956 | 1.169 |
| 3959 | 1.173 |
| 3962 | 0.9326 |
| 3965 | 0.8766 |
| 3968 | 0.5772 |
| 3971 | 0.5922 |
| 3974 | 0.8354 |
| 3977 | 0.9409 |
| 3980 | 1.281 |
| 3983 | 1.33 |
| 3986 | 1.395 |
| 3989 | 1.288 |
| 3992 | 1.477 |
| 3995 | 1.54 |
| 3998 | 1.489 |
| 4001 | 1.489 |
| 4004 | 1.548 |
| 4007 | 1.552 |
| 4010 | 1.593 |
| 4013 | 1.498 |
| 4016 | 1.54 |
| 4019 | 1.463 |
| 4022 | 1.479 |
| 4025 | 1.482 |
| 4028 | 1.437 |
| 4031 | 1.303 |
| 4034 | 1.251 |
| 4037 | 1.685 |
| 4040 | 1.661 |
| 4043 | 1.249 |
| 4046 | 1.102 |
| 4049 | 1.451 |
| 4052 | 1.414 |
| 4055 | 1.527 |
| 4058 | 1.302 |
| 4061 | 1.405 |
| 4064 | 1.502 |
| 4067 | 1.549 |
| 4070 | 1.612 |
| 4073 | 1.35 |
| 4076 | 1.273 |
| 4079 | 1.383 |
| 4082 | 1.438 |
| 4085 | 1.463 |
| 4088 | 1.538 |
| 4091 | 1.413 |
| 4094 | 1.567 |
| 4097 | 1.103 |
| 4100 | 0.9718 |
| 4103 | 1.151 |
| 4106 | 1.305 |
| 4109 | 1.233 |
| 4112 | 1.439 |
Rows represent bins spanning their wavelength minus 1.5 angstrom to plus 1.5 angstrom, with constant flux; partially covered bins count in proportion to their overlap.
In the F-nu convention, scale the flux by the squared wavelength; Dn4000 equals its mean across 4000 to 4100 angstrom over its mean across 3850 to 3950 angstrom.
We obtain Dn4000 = 1.32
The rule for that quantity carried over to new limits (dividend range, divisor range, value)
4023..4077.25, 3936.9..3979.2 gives 1.43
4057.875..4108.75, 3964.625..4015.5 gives 1.13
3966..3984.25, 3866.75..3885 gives 0.79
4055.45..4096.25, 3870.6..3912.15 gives 1.38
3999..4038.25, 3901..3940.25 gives 1.37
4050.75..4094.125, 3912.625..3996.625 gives 1.36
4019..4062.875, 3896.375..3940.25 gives 1.32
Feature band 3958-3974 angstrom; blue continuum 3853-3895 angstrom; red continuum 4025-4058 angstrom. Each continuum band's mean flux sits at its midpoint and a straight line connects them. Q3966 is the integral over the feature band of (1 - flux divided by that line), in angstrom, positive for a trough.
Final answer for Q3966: 5.9 angstrom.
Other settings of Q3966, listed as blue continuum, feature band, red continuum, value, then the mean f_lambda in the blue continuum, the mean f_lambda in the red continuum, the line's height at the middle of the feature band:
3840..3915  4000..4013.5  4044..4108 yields -2.3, 1.2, 1.37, 1.31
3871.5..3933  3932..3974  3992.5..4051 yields 8.4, 1.14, 1.46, 1.28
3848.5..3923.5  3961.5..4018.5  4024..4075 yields 3.7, 1.2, 1.43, 1.34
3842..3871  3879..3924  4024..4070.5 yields 5.8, 1.29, 1.43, 1.33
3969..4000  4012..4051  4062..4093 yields -2.9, 1.21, 1.45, 1.33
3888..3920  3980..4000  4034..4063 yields -1.4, 1.18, 1.41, 1.32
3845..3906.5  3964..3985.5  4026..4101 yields 6.0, 1.19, 1.4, 1.3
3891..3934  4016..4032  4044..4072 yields -1.0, 1.16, 1.42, 1.36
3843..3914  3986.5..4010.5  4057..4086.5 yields -2.5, 1.21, 1.43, 1.35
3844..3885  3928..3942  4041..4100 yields 4.1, 1.25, 1.39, 1.3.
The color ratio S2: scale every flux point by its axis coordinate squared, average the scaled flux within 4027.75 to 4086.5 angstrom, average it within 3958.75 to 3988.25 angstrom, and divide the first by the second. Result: 1.5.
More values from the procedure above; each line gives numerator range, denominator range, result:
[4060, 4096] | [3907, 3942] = 1.40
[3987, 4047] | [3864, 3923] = 1.30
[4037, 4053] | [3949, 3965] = 1.26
